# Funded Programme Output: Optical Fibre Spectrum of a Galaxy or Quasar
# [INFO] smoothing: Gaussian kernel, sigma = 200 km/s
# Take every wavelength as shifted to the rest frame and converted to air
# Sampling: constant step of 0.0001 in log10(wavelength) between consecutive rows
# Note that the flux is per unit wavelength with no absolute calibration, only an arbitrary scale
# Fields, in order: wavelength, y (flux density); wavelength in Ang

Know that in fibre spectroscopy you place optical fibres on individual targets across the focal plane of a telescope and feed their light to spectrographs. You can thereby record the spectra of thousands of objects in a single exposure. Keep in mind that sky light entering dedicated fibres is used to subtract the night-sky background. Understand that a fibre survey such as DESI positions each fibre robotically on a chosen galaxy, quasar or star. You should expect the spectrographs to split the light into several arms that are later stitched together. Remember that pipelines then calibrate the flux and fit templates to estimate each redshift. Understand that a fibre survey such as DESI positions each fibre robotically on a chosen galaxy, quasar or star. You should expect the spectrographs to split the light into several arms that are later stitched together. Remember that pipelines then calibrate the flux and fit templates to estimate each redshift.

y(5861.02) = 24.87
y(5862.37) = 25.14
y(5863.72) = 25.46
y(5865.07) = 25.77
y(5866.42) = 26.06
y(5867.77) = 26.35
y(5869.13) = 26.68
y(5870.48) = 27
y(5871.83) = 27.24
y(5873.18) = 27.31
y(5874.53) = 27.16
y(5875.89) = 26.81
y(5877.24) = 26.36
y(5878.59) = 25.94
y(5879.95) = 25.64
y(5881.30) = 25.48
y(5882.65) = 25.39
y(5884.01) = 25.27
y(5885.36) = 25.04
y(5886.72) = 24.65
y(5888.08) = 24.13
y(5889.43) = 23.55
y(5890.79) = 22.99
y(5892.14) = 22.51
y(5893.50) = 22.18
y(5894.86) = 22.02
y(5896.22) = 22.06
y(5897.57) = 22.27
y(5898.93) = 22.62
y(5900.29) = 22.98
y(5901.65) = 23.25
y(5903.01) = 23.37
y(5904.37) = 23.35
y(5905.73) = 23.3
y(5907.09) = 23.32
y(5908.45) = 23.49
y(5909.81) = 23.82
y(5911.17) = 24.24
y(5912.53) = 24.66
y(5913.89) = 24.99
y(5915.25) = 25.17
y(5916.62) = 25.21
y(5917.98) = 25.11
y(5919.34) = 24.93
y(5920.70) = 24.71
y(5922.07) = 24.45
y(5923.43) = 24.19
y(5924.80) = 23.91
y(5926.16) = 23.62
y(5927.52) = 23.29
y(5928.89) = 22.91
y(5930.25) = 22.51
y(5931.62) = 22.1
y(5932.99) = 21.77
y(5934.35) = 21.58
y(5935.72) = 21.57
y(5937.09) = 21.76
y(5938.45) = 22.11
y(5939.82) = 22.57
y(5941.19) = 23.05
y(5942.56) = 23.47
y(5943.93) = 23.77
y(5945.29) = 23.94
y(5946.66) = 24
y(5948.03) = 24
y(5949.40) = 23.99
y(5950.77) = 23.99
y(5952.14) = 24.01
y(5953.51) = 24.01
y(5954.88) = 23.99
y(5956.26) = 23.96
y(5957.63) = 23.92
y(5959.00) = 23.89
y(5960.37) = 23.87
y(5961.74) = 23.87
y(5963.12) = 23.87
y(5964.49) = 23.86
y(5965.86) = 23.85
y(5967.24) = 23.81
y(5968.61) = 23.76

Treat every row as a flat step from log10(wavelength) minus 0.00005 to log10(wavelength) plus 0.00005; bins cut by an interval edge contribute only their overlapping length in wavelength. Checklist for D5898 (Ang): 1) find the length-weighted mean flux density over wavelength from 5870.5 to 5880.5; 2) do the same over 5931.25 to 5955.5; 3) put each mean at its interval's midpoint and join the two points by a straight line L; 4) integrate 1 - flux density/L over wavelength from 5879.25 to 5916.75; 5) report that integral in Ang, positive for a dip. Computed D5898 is 2.5 Ang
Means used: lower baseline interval 26.7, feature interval 23.8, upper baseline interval 23.1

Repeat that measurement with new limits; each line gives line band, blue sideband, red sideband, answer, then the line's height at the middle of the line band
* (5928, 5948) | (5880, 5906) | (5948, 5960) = 1.0 Ang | 23.9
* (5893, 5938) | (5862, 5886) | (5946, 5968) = 3.0 Ang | 25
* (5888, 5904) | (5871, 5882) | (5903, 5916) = 1.4 Ang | 25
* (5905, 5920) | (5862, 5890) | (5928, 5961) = 0.0 Ang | 24.4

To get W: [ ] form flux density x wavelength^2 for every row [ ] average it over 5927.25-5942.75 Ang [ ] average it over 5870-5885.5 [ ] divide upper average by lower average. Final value 0.9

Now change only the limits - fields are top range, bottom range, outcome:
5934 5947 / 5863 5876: 0.88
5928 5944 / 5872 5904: 0.93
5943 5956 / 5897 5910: 1.05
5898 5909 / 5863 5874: 0.89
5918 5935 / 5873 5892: 0.94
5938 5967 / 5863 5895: 0.96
